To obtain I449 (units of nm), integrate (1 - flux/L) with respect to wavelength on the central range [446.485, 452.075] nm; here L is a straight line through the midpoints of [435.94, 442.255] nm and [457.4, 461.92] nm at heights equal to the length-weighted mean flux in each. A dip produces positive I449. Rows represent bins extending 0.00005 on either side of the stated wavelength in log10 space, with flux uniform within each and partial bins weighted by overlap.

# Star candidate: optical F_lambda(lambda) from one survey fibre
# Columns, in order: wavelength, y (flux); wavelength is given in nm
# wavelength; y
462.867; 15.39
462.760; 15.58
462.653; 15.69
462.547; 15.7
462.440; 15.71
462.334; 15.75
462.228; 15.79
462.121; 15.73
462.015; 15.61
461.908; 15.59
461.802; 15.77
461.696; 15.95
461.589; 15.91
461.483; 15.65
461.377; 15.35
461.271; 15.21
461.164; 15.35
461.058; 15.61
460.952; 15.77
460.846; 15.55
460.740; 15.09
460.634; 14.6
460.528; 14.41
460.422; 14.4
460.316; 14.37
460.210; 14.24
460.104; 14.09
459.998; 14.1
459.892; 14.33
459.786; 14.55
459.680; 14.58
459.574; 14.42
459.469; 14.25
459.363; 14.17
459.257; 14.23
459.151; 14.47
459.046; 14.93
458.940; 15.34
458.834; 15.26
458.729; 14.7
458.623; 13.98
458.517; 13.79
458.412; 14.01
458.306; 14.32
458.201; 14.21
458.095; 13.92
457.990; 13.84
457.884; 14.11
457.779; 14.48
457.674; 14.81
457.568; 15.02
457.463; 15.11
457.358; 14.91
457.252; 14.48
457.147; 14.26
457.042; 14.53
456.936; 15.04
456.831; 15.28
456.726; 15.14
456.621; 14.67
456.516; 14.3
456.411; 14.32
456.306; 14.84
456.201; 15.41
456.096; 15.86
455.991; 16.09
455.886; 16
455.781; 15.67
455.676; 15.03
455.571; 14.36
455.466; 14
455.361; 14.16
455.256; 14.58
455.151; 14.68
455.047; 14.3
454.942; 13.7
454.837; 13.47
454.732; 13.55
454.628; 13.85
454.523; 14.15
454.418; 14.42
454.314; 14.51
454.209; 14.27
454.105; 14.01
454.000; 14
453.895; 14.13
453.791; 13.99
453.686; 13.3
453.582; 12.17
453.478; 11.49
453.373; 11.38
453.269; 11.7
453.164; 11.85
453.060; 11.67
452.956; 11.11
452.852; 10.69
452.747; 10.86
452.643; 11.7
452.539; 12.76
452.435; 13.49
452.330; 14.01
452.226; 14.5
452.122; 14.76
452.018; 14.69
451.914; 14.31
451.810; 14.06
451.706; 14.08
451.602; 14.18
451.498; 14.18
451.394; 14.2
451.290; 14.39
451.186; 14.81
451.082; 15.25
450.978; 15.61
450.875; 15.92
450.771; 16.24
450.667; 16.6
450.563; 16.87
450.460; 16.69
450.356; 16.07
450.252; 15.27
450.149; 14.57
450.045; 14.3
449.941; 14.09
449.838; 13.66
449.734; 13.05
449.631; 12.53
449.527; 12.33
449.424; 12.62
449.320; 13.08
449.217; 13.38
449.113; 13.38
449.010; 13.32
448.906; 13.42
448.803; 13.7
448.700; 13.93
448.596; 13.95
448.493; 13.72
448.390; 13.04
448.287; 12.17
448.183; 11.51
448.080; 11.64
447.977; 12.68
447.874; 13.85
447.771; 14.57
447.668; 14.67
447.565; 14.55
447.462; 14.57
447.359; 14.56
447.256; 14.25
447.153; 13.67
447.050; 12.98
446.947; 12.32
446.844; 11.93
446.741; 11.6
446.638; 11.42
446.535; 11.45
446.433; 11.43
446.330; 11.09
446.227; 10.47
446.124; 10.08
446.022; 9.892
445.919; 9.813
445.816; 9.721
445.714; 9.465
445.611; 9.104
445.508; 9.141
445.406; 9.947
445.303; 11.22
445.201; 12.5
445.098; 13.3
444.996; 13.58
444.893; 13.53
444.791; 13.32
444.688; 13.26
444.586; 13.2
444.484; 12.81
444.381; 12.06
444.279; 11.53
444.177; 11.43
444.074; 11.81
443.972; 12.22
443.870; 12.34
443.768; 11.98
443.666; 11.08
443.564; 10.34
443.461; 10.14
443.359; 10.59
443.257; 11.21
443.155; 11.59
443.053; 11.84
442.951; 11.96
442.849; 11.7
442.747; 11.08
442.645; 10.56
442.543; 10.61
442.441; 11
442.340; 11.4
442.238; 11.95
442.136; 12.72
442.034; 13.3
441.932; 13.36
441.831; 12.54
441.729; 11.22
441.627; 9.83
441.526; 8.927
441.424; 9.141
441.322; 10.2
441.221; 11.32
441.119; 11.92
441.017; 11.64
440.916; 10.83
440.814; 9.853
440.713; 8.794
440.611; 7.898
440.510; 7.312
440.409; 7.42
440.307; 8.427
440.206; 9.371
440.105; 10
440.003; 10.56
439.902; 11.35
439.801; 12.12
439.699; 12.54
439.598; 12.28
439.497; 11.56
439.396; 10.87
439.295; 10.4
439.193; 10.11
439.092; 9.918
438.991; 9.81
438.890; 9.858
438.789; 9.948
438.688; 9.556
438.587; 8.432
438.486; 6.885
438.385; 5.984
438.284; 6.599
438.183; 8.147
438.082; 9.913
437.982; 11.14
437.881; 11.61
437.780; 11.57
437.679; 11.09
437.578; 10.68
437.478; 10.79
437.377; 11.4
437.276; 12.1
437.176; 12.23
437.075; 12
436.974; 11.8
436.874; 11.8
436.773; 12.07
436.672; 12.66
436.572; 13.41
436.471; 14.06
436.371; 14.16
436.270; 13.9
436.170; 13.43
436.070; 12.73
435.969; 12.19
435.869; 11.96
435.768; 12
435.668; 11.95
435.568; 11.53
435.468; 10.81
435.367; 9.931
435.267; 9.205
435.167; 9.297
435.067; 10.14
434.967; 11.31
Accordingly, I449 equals -0.494 nm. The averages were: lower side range 10.8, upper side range 14.7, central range 13.9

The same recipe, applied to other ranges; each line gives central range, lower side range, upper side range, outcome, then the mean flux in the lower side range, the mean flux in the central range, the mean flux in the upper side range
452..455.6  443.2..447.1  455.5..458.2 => 0.17 nm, 11.5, 13.3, 14.8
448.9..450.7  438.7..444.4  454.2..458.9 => -0.18 nm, 10.8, 14.2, 14.6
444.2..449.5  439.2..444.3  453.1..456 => -0.14 nm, 10.9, 12.4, 13.8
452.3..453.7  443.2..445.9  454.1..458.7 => 0.18 nm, 11.5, 11.9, 14.5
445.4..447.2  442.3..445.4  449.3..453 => 0.25 nm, 11.8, 10.9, 14.1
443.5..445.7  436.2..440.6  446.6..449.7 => 0.07 nm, 10.6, 11.8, 13.2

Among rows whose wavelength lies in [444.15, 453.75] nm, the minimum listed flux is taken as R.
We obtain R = 9.104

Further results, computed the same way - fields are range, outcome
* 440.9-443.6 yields 8.927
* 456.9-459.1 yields 13.79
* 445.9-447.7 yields 9.813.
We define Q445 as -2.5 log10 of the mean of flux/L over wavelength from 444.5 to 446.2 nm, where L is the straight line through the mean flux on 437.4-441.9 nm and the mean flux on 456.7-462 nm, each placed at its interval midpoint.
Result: 0.00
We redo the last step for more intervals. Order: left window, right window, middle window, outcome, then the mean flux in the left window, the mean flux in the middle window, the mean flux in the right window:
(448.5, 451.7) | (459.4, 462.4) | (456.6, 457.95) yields 0.01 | 14.4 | 14.7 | 15.1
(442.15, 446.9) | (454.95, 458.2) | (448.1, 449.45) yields -0.05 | 11.4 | 13.1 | 14.7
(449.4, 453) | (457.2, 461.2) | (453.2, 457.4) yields 0.01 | 14.1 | 14.2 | 14.6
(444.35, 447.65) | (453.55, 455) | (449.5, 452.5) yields -0.12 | 12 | 14.7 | 13.8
